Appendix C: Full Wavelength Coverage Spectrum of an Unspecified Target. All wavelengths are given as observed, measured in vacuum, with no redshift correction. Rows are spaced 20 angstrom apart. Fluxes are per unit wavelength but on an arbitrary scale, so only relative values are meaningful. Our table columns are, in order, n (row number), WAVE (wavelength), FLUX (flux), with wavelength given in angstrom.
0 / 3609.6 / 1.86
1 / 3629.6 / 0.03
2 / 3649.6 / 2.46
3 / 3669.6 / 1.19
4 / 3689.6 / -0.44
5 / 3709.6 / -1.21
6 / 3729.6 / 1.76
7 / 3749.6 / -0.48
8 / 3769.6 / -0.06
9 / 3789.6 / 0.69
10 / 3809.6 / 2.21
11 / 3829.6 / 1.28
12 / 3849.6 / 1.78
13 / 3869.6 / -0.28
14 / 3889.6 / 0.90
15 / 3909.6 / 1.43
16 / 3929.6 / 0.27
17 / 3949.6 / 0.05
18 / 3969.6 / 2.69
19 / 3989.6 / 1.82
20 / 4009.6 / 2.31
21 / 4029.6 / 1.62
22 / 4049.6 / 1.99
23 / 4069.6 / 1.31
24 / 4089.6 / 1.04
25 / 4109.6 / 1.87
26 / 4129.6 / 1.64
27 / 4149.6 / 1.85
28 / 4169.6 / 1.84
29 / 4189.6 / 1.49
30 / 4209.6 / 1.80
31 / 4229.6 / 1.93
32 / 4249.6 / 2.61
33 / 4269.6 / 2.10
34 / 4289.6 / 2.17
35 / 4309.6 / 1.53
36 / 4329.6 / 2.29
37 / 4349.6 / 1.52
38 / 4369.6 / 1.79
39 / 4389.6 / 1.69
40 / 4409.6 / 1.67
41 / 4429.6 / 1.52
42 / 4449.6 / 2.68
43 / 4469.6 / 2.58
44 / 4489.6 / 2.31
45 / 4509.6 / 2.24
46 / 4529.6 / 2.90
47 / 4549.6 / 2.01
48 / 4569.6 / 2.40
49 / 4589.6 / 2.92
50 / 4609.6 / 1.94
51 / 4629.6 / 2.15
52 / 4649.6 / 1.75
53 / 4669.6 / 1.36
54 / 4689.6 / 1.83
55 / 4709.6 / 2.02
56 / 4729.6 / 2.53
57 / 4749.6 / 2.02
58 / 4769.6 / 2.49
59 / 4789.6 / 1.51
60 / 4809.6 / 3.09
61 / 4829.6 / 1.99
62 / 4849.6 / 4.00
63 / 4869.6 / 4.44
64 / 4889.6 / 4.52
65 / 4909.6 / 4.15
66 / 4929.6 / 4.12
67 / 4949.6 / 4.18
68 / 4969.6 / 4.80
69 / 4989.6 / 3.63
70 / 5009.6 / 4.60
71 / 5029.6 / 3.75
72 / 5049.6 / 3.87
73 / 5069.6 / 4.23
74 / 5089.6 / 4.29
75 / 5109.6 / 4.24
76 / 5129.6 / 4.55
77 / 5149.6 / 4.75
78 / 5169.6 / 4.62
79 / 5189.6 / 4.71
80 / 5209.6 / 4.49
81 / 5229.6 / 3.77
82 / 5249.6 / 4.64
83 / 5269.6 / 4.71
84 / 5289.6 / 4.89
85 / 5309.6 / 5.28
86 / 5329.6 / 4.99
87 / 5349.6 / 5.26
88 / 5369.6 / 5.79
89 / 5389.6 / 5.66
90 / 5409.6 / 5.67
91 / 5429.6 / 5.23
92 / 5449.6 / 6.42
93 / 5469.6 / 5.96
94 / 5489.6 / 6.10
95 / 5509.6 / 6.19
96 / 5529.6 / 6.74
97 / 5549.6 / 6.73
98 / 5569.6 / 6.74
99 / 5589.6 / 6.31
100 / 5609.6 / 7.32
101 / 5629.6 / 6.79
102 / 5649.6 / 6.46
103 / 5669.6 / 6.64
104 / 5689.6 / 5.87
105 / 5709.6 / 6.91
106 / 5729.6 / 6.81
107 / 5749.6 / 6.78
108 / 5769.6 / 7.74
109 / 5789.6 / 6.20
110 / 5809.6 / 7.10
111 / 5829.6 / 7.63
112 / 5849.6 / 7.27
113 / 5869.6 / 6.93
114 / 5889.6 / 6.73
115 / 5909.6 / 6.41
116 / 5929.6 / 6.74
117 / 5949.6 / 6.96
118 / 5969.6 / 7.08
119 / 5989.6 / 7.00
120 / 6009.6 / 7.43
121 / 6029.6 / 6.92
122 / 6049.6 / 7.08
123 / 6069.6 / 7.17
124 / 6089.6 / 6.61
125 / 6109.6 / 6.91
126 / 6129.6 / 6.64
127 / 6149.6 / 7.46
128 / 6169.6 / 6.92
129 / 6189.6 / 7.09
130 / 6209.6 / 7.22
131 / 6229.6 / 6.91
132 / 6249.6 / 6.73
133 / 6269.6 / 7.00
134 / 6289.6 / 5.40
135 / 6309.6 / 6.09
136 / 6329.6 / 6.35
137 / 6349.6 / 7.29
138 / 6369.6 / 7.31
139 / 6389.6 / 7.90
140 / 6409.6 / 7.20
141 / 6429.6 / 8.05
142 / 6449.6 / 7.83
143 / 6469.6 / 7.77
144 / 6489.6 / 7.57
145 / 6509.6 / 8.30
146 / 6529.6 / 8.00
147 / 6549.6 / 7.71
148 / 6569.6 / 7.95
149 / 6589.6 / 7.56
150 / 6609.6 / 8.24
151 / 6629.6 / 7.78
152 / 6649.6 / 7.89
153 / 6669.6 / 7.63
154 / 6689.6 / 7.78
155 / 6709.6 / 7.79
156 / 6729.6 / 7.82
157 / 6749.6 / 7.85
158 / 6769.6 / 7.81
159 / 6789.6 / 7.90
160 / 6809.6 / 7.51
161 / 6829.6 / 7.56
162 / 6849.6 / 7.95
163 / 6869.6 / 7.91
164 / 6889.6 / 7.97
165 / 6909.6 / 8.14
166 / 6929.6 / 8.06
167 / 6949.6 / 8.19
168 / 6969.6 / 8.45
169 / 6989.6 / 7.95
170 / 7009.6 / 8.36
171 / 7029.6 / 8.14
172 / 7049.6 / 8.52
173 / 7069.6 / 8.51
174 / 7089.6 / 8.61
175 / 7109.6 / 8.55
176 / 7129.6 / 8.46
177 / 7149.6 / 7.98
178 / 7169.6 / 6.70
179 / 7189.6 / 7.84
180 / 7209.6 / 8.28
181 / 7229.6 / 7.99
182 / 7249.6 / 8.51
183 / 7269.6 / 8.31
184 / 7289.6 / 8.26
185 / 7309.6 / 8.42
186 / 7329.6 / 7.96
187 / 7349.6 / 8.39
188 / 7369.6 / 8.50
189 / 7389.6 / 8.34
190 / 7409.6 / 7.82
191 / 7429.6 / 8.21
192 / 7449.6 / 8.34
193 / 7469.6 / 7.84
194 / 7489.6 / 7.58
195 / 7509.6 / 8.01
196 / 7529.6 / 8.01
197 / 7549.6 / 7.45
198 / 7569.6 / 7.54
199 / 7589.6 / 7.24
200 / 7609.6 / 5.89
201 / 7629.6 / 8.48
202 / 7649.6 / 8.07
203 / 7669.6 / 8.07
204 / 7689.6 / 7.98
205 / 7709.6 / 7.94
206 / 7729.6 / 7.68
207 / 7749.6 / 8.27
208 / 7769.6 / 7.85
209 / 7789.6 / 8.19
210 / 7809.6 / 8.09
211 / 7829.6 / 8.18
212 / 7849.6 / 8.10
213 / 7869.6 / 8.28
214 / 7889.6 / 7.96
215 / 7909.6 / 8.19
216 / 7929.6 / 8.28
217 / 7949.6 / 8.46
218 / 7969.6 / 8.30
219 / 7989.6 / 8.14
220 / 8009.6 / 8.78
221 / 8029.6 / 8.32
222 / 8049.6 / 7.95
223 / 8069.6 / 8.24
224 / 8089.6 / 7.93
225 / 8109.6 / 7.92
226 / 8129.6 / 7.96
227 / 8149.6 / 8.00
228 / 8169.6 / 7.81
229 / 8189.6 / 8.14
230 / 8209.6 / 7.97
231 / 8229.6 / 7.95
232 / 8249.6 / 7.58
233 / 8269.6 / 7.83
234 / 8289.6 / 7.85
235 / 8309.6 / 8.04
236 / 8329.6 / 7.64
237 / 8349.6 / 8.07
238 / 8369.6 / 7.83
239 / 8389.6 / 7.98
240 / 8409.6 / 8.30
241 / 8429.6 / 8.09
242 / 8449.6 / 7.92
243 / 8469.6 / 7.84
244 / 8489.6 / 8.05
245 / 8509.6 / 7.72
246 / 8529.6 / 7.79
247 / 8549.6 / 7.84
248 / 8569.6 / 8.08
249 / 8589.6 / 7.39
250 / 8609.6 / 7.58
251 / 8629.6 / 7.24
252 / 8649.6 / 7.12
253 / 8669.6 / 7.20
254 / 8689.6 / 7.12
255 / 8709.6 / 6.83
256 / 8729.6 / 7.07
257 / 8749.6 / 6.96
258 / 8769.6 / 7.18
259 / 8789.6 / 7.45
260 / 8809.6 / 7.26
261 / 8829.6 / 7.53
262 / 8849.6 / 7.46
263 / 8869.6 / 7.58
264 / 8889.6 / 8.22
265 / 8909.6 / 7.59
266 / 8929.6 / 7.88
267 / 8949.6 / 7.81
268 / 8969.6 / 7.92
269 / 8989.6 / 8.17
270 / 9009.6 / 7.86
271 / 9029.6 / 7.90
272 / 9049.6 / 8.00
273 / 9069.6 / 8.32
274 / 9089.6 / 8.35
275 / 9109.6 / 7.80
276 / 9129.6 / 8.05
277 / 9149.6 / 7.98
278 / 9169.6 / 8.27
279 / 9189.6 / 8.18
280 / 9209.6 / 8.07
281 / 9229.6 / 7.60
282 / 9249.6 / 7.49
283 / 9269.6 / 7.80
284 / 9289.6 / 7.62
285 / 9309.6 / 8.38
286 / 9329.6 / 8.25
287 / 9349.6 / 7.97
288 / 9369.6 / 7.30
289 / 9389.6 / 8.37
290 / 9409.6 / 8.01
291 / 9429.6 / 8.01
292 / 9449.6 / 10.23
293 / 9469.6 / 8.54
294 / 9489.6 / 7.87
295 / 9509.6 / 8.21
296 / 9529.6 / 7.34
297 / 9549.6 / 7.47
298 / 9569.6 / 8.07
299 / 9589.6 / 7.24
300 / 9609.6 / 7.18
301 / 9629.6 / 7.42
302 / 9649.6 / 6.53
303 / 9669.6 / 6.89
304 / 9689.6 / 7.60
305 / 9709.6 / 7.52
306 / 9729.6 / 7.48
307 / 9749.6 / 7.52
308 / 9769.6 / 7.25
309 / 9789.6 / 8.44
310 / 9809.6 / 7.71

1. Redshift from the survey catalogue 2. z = 0.216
